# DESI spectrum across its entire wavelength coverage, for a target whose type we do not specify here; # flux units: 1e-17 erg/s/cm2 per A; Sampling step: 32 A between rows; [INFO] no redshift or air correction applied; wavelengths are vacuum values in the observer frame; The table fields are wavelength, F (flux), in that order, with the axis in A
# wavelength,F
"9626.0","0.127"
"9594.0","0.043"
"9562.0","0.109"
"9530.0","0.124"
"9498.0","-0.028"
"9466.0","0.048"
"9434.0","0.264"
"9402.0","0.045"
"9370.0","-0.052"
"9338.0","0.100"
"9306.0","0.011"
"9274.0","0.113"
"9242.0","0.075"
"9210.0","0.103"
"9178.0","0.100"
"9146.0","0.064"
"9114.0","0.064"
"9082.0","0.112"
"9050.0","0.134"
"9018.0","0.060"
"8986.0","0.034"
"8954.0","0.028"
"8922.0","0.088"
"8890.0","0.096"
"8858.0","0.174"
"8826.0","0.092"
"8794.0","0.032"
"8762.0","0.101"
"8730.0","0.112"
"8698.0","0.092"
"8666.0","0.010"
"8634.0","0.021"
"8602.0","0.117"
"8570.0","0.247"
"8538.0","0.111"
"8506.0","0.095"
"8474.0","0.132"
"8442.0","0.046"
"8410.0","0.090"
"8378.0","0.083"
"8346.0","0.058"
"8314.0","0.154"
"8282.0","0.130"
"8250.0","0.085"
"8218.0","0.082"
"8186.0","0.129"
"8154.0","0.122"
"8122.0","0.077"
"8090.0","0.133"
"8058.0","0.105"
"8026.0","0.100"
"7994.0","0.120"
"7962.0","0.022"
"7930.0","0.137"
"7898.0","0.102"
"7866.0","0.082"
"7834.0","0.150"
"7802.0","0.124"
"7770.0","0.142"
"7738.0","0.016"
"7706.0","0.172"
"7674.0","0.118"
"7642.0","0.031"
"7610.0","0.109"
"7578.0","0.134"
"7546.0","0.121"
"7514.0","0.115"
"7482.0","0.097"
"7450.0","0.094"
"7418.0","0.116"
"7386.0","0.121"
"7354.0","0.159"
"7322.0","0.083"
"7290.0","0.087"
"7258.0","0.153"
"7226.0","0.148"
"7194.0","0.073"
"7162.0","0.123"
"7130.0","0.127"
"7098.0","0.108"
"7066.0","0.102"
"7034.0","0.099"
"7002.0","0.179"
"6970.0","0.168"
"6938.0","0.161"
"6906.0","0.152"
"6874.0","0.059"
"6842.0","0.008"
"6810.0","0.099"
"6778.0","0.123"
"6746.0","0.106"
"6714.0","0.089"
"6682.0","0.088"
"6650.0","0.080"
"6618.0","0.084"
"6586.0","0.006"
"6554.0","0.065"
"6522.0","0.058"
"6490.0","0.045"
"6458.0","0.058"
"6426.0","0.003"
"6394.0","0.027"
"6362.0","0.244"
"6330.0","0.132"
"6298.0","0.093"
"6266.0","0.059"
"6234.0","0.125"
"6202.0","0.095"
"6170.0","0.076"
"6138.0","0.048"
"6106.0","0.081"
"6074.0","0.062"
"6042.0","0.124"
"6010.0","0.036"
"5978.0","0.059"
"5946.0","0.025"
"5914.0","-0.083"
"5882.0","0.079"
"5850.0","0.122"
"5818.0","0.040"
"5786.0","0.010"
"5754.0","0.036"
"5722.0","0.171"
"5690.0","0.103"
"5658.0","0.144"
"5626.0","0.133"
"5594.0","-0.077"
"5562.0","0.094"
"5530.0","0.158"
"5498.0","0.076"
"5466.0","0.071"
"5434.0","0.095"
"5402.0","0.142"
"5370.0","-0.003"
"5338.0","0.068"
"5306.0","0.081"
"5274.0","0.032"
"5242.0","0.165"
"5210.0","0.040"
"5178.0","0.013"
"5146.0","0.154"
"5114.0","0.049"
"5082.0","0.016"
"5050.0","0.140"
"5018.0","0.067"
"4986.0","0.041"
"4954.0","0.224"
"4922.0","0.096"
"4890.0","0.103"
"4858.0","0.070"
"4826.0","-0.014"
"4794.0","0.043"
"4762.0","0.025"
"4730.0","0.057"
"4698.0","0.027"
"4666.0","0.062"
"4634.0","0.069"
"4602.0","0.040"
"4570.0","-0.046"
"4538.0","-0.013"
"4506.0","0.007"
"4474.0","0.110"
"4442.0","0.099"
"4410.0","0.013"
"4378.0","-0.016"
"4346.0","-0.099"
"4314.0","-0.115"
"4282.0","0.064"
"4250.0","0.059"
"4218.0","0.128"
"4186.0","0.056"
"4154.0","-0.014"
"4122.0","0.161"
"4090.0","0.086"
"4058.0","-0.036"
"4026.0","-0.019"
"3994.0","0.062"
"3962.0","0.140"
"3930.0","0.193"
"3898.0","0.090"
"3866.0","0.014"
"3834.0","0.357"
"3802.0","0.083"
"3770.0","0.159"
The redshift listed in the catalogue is 0.709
